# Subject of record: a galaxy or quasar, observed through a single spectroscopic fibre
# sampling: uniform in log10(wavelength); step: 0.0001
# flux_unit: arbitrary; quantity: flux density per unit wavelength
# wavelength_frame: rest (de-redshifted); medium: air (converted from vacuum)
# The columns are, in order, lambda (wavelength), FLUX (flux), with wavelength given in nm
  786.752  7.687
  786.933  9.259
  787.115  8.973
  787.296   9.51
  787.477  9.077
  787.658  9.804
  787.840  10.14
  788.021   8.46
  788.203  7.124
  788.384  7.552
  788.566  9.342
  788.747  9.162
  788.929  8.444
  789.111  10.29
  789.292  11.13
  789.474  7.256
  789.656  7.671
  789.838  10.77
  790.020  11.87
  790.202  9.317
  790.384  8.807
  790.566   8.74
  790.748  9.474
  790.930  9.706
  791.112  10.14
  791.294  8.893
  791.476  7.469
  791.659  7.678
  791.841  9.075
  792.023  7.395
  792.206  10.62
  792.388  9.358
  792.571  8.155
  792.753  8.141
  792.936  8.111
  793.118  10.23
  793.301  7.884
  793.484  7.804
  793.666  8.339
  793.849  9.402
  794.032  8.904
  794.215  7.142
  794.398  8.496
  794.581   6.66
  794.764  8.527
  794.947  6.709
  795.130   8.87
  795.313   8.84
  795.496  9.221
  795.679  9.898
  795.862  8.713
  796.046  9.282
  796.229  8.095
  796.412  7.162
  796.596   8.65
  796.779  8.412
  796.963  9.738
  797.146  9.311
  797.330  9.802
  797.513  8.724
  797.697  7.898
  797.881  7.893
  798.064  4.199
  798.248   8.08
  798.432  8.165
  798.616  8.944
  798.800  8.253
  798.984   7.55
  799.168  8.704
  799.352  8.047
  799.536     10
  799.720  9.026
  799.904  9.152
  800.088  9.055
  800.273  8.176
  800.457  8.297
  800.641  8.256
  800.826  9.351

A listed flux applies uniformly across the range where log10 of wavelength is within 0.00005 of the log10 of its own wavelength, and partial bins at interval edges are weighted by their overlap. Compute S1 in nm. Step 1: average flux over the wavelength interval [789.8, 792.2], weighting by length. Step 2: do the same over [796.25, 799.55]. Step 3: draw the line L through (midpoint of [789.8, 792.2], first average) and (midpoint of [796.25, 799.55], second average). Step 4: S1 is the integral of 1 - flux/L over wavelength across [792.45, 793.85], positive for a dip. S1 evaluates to 0.07 nm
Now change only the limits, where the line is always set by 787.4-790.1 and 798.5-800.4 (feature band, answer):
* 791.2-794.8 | 0.23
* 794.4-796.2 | 0.07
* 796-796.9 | 0.05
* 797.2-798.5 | 0.13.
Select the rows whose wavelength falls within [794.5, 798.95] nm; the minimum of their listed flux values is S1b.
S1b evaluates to 4.199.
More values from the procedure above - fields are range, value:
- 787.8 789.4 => 7.124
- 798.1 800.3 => 7.55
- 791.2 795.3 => 6.66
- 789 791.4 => 7.256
